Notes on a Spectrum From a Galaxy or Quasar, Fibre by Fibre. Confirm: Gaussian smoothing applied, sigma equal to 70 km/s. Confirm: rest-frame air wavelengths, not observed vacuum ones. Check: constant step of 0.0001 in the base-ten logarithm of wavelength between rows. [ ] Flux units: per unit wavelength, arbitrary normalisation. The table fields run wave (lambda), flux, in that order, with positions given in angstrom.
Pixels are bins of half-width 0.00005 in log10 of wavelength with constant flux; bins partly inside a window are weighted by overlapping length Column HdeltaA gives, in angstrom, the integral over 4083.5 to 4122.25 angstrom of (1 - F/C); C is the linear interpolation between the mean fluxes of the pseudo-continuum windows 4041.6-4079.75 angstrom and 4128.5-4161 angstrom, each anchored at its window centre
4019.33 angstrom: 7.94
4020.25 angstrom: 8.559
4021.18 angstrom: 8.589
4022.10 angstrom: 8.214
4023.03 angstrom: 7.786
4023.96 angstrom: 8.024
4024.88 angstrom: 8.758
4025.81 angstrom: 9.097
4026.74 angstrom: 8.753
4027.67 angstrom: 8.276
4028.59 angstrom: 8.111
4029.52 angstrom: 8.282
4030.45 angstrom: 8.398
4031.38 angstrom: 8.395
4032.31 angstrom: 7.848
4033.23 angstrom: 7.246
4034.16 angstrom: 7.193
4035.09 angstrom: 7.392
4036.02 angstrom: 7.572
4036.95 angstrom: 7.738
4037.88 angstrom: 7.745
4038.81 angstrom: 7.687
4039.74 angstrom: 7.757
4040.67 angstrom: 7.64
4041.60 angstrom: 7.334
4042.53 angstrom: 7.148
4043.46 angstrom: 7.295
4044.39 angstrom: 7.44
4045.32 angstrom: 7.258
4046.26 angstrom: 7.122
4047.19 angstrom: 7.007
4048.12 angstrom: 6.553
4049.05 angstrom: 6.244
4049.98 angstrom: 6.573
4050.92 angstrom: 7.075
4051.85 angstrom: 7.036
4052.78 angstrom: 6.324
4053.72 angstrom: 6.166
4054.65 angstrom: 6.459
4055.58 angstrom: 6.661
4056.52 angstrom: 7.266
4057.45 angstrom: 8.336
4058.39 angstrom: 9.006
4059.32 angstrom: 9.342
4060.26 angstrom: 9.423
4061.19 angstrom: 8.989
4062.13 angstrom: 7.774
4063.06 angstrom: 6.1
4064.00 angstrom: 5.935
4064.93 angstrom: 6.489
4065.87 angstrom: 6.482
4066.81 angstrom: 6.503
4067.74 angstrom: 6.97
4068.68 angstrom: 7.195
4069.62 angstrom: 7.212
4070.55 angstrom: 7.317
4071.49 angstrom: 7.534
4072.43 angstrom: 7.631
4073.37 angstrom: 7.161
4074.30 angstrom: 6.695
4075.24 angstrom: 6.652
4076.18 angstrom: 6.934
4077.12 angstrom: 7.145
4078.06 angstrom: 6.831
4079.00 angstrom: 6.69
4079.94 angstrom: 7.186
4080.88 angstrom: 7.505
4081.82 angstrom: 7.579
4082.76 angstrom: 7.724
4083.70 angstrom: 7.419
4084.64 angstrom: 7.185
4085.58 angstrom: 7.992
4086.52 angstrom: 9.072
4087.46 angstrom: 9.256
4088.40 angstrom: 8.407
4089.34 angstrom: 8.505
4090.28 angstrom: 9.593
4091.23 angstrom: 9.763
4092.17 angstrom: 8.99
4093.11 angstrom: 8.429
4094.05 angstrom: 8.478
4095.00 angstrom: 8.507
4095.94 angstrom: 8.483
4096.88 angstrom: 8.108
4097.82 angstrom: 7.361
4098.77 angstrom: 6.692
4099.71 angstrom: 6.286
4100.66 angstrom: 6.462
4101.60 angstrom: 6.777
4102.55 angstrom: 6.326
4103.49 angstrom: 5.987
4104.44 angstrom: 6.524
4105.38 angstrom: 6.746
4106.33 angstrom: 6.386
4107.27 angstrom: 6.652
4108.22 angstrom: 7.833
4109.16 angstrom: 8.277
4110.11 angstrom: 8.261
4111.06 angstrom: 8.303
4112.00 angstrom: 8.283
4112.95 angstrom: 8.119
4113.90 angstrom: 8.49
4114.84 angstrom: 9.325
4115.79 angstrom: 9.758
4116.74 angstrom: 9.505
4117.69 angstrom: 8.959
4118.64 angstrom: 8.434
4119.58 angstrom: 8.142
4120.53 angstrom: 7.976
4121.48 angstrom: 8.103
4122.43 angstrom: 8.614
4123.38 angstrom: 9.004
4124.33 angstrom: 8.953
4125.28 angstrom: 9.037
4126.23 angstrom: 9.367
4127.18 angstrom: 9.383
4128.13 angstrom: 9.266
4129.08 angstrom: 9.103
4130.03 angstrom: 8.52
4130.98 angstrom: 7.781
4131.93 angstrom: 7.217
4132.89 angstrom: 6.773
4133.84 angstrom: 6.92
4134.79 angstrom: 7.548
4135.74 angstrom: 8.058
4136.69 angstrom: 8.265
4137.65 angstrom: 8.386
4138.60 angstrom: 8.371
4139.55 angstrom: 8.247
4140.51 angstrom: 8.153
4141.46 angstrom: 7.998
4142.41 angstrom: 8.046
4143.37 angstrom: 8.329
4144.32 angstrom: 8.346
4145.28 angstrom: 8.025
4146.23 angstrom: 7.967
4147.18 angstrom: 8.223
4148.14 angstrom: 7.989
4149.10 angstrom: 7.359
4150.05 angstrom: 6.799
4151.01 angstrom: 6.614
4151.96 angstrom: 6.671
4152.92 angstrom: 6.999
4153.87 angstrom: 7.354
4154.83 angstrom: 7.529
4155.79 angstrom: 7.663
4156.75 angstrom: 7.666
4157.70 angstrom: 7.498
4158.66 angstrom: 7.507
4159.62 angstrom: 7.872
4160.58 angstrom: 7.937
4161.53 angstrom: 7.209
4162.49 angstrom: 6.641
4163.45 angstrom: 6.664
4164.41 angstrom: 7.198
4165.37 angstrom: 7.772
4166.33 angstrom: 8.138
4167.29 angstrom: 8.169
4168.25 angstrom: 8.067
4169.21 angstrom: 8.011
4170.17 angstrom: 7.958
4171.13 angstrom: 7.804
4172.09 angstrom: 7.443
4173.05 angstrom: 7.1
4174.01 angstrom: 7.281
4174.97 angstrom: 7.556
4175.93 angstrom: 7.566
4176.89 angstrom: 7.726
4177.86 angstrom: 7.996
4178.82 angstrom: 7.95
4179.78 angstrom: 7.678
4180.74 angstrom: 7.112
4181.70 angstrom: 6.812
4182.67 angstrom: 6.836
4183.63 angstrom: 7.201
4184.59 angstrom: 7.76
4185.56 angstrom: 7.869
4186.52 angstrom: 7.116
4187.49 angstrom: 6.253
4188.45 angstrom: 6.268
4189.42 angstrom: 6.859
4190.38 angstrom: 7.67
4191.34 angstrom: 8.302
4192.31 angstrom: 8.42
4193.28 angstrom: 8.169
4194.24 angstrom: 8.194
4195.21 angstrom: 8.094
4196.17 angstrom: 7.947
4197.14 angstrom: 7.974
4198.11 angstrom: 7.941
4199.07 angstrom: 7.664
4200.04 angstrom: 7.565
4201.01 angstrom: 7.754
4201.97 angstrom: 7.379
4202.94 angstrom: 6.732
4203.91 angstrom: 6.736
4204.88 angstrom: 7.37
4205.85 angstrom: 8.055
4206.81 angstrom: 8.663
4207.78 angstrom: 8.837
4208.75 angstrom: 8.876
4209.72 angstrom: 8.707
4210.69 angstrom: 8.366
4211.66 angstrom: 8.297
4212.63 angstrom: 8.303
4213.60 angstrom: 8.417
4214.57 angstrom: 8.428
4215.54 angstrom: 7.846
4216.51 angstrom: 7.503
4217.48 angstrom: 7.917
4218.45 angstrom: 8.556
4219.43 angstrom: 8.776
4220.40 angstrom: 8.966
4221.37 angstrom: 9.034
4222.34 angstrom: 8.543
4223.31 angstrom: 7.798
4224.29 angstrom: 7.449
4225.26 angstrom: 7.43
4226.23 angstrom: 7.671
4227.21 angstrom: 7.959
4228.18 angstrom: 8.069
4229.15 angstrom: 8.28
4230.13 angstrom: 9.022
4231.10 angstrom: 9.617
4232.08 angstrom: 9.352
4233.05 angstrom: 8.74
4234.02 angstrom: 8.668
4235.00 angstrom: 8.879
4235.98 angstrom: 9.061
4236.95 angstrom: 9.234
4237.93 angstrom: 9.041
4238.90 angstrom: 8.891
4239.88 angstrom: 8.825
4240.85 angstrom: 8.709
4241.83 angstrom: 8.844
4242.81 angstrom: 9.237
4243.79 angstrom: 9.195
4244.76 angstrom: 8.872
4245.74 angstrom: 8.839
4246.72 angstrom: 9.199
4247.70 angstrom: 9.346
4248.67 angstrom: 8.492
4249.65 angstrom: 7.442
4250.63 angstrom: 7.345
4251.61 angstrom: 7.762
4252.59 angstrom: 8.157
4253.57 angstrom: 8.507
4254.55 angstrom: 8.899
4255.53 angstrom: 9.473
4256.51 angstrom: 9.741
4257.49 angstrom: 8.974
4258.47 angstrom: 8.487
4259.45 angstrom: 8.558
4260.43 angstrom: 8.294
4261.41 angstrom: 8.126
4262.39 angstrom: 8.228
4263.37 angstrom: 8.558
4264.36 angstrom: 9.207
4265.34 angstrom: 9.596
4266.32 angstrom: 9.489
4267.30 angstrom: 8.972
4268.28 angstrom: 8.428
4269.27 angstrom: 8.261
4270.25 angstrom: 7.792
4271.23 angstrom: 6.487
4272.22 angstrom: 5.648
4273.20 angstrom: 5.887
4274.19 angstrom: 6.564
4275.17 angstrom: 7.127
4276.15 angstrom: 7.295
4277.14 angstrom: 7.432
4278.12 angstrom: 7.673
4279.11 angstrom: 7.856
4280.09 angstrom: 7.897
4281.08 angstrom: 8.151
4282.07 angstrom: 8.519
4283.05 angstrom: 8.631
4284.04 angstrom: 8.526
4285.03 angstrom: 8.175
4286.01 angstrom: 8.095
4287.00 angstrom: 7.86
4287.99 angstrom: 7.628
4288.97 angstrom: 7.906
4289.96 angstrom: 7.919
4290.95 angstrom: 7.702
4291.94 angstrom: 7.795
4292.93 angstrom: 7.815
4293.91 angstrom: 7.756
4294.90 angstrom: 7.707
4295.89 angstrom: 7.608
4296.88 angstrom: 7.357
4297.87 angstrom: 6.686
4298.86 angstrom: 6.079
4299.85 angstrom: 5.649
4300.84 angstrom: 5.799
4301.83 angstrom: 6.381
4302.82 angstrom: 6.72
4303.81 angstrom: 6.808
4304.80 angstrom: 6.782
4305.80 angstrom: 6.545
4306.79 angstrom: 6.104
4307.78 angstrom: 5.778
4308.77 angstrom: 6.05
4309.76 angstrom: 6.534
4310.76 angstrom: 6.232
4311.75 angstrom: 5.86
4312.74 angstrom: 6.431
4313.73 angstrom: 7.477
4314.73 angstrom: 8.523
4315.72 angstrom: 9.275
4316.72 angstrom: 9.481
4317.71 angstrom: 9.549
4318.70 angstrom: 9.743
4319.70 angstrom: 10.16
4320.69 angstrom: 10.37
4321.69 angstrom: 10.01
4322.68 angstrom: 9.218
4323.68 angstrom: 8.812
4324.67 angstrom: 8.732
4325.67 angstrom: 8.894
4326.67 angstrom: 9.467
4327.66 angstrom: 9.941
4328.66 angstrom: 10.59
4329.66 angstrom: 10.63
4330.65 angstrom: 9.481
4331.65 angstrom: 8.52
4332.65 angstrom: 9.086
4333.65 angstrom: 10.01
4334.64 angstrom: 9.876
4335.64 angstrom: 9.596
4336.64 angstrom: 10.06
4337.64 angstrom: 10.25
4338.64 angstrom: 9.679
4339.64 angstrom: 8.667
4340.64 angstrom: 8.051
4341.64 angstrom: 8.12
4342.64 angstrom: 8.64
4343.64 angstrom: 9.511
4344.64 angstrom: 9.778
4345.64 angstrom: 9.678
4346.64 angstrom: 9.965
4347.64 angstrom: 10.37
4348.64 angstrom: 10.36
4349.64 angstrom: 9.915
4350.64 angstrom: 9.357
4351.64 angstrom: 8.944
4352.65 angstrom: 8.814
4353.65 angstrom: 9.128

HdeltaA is -2.9 angstrom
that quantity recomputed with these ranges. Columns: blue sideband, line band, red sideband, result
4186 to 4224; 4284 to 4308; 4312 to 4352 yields 4.8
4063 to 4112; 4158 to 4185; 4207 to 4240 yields 1.9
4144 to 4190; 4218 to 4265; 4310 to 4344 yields -2.5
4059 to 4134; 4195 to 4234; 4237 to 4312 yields -1.7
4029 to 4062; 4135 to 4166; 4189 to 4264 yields 1.3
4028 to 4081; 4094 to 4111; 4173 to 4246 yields 0.7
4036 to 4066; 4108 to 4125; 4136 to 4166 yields -2.4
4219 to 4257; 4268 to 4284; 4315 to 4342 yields 2.7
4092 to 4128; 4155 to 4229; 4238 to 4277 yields 4.0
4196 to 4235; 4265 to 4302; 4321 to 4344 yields 5.4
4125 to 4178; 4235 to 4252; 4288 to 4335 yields -1.7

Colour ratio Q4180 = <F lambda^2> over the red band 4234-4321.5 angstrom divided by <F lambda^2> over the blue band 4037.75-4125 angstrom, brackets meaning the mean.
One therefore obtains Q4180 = 1.15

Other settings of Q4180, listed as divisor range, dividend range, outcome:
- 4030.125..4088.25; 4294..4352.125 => 1.31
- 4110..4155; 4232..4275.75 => 1.10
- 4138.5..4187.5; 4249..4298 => 1.11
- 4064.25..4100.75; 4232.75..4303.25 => 1.16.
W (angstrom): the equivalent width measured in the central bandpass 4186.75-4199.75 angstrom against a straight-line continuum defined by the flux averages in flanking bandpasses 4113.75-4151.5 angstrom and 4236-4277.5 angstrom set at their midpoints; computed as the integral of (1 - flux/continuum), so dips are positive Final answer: 1.0 angstrom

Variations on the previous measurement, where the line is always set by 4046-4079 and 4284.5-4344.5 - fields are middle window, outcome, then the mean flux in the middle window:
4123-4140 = -2.1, 8.34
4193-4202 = -0.2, 7.89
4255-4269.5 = -1.5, 8.84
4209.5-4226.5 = -0.9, 8.22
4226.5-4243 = -2.0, 8.82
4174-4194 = 0.5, 7.46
